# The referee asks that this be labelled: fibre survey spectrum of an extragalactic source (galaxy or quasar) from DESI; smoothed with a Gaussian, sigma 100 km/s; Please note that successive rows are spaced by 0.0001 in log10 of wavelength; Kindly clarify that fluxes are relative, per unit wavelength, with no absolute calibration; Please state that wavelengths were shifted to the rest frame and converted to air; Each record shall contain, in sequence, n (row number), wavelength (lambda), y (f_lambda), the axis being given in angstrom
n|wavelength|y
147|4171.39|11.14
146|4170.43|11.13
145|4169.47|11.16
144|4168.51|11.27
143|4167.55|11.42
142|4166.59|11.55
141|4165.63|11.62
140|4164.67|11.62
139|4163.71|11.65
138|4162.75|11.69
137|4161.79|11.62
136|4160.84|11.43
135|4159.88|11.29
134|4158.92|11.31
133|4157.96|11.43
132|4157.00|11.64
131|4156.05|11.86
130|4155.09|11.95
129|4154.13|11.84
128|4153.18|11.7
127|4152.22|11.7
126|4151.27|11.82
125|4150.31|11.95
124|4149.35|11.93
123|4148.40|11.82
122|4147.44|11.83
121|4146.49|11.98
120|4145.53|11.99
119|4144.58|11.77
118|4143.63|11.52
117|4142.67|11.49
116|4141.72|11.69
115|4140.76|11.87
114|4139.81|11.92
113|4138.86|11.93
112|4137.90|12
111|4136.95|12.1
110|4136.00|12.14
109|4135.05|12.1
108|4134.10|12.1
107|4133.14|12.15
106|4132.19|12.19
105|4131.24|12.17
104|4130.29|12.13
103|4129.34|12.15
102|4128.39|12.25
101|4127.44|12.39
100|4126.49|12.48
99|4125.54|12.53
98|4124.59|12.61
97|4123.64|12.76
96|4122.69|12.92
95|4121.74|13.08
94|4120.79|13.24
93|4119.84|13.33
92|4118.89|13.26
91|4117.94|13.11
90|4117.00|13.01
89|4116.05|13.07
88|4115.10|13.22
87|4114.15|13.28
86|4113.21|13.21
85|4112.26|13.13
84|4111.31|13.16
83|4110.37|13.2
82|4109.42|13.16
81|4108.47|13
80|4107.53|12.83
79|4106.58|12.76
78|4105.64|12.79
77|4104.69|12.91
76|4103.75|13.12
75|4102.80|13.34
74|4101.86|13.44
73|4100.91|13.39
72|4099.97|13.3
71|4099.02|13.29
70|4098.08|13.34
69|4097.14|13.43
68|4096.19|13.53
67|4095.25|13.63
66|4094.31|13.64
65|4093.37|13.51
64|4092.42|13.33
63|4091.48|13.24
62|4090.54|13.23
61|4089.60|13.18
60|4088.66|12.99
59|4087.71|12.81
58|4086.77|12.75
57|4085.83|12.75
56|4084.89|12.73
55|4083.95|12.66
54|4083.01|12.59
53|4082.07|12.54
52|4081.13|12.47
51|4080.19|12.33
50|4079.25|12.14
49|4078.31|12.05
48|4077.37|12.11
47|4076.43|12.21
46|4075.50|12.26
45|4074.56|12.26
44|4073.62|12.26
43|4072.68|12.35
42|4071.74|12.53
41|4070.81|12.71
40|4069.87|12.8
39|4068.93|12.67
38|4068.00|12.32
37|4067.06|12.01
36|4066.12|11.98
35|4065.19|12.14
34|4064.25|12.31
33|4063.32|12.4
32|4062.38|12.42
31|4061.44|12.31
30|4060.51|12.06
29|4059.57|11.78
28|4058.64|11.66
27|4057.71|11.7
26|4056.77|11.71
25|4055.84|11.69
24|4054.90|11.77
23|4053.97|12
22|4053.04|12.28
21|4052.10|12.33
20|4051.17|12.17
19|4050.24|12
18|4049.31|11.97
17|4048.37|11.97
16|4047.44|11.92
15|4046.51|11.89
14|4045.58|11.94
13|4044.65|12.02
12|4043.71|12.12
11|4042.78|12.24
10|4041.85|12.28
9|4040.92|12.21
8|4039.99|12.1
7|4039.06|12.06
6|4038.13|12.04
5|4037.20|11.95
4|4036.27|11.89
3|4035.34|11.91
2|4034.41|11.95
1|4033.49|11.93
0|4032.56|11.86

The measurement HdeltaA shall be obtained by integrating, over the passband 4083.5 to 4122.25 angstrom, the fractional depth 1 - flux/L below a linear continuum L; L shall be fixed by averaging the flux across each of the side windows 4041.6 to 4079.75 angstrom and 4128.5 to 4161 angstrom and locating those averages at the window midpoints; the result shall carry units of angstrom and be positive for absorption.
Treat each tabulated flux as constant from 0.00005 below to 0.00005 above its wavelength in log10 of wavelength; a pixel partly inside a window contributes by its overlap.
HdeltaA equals -3.74 angstrom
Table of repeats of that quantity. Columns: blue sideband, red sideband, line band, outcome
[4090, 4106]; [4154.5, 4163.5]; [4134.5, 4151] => 0.2 angstrom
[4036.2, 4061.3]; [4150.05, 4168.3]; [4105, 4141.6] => -2.8 angstrom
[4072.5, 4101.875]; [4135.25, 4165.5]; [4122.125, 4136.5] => -0.3 angstrom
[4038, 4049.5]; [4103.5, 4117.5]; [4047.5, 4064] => 0.3 angstrom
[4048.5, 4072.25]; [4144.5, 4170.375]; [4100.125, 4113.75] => -1.4 angstrom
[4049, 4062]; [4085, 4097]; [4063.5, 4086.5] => 0.5 angstrom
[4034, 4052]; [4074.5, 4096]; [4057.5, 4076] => 0.3 angstrom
